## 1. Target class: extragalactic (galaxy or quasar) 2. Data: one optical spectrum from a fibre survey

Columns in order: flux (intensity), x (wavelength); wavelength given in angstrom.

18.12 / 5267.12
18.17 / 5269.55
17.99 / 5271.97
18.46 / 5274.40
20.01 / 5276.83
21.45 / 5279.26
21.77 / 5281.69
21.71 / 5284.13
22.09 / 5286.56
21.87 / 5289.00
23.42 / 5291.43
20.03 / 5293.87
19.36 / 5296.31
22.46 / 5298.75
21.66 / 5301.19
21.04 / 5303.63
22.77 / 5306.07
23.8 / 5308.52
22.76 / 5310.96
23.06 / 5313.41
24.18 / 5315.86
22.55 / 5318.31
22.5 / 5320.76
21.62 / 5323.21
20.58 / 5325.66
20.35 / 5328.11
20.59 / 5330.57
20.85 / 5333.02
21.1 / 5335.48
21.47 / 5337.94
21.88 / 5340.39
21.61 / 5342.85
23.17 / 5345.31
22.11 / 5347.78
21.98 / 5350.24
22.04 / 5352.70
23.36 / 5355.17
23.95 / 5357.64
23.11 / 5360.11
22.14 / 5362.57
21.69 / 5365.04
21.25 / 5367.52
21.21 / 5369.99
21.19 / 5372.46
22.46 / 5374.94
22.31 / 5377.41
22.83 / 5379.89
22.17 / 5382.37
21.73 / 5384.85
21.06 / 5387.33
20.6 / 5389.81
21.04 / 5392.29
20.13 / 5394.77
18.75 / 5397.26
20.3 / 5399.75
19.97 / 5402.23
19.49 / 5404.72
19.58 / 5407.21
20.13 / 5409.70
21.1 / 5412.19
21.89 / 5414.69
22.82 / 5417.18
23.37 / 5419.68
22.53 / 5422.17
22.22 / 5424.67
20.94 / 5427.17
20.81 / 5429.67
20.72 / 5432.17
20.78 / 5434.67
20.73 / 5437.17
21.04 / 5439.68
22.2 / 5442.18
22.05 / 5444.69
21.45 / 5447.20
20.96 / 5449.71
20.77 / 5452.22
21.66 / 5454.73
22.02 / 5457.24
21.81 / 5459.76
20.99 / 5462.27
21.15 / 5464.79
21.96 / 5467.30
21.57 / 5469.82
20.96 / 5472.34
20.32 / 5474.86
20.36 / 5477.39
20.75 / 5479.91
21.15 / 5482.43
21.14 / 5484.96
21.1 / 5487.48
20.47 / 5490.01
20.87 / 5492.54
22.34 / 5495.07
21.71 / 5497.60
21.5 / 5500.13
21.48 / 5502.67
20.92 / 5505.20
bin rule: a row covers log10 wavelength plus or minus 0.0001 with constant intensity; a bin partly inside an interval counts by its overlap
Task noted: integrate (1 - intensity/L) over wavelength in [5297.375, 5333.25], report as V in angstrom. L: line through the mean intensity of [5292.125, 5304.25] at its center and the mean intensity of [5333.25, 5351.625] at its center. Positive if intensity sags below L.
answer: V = -1.25 angstrom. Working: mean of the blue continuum 21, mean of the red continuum 21.9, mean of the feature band 22.1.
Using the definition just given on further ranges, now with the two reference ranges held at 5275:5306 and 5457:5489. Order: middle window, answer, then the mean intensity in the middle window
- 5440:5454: -0.2 angstrom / 21.5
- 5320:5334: 0.2 angstrom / 21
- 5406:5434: -0.3 angstrom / 21.5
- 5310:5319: -0.8 angstrom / 23.2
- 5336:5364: -1.4 angstrom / 22.4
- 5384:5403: 0.7 angstrom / 20.4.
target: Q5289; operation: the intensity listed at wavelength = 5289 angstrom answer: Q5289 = 21.87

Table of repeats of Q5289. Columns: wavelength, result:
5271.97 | 17.99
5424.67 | 22.22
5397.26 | 18.75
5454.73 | 21.66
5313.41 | 23.06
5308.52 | 23.8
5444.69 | 22.05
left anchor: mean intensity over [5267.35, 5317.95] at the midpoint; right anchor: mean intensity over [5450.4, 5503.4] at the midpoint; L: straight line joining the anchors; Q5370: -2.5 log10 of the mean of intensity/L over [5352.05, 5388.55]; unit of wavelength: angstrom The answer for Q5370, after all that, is -0.04 mag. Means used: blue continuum 21.4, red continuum 21.2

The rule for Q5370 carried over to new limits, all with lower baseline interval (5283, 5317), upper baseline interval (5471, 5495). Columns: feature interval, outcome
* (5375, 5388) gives -0.03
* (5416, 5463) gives -0.02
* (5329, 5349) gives 0.02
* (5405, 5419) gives 0.01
